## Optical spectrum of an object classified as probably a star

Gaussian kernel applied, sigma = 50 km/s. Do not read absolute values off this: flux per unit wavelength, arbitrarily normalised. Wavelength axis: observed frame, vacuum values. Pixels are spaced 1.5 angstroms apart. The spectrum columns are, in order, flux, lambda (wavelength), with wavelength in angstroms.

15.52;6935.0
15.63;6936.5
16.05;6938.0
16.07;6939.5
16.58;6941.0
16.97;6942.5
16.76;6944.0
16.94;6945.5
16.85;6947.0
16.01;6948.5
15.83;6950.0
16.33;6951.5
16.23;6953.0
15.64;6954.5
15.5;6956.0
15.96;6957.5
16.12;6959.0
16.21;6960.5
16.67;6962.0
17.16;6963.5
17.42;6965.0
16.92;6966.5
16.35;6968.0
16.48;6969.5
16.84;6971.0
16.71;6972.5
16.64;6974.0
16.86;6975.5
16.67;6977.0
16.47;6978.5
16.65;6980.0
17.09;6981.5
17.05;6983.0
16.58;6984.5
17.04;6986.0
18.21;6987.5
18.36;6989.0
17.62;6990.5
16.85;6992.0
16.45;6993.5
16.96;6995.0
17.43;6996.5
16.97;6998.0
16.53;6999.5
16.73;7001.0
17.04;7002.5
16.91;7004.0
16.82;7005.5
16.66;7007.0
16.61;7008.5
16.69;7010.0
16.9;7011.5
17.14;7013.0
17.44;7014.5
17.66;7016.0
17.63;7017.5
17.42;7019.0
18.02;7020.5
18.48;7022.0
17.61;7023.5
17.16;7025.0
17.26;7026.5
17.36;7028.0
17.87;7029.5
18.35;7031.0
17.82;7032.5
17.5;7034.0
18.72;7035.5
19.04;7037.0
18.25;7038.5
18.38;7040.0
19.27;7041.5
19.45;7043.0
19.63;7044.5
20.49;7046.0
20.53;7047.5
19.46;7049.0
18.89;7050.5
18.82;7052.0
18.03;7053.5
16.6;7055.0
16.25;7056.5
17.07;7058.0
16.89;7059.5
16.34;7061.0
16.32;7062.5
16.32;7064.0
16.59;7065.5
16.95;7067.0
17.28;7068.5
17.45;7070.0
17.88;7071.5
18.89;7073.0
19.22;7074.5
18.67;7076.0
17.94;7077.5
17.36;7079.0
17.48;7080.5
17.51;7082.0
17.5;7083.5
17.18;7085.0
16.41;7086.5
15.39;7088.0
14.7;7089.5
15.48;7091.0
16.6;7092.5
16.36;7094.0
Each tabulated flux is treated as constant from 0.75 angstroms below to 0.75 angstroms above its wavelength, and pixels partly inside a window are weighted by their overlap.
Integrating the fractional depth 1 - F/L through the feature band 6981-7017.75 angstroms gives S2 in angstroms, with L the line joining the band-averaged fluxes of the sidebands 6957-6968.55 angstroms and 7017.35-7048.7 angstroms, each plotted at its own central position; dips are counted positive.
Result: 1.0 angstroms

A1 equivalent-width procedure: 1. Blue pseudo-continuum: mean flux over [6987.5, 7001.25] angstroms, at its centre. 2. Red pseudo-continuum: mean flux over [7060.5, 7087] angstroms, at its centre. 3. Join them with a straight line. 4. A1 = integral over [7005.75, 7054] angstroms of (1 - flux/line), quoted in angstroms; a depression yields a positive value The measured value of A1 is -2.3 angstroms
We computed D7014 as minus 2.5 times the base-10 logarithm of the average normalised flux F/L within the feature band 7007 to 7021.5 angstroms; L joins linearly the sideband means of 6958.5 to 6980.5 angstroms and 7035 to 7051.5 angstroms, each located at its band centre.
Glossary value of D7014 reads 0.06 mag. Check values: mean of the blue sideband 16.7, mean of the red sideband 19.3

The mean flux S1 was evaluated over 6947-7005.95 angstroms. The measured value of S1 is 16.7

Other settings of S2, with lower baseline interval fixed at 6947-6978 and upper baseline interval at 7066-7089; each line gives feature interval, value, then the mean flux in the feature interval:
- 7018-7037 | -0.90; 17.8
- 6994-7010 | -0.05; 16.9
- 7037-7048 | -1.41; 19.4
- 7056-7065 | 0.42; 16.5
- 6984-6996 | -0.42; 17.3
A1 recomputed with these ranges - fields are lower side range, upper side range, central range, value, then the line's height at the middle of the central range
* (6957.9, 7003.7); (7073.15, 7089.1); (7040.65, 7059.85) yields -1.5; 17.3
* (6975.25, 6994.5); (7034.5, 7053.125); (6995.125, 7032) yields 1.7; 18.1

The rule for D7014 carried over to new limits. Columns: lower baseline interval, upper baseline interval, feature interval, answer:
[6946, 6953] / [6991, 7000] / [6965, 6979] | -0.01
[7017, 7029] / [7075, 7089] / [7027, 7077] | -0.04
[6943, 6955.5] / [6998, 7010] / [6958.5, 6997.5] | -0.02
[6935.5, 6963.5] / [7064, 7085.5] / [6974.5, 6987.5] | -0.02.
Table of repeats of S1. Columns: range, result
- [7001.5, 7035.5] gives 17.4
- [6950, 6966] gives 16.3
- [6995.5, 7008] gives 16.9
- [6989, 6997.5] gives 17.2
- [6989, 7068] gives 17.6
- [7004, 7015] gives 16.9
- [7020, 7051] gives 18.6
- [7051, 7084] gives 17.4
